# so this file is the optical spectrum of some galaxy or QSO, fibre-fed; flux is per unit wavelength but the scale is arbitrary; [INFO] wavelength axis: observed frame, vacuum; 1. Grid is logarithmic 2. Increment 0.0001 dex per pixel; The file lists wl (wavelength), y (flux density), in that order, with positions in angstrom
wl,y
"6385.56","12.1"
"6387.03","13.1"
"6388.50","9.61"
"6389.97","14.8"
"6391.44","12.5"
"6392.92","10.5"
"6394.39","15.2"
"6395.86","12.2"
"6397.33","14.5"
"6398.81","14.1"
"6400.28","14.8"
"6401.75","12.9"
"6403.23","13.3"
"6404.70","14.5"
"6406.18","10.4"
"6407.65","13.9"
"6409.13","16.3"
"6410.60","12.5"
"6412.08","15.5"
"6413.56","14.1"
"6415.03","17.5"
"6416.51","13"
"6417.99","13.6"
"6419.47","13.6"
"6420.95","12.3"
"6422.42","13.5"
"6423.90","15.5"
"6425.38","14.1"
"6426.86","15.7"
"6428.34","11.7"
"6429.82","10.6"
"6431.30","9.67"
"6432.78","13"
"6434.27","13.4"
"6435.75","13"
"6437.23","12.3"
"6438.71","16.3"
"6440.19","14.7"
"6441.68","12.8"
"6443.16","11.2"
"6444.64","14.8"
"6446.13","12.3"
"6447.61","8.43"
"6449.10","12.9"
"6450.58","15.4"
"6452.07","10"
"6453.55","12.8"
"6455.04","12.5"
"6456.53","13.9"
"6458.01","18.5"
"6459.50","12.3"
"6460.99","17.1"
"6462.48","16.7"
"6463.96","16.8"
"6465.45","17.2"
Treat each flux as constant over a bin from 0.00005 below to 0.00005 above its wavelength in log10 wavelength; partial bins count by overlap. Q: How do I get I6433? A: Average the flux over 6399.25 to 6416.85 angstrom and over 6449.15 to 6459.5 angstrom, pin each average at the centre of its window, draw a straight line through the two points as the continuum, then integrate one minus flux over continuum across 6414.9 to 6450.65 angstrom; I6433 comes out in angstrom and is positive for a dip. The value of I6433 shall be 1.9 angstrom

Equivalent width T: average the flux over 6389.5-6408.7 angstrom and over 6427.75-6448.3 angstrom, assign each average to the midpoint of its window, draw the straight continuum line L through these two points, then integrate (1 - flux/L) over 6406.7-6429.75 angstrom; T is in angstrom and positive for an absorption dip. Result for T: -2.0 angstrom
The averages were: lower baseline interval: 13.4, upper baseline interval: 12.5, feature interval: 14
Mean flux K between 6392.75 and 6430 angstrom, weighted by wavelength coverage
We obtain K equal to 13.8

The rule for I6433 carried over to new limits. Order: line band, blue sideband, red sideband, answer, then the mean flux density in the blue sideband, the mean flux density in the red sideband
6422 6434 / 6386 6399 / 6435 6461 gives 0.2 angstrom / 12.9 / 13.3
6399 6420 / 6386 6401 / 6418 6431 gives -1.3 angstrom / 13.1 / 13.3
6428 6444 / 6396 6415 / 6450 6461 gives 1.4 angstrom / 14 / 13.8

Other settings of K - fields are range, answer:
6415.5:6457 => 13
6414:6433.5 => 13.4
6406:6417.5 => 14.3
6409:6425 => 14.2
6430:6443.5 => 12.9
